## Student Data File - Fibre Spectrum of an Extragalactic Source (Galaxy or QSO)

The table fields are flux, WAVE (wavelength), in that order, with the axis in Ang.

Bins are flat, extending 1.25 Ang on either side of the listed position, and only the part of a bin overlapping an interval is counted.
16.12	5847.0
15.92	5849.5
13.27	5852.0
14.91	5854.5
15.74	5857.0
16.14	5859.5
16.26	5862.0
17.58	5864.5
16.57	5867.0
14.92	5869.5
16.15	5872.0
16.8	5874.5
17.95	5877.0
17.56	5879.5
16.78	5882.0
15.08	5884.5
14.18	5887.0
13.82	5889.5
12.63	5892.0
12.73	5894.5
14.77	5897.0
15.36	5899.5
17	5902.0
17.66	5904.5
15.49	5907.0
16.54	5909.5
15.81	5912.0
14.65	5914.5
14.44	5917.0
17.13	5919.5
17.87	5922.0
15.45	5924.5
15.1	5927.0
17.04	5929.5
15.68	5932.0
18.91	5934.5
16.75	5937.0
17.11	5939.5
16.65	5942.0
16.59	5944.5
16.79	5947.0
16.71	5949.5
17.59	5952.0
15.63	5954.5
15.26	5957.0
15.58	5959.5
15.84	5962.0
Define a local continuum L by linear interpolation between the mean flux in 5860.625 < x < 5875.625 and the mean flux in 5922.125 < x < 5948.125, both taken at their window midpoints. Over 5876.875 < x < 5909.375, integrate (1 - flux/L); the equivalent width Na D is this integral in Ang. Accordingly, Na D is 2.1 Ang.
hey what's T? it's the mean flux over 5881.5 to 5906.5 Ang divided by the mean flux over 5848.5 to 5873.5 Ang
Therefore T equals 0.95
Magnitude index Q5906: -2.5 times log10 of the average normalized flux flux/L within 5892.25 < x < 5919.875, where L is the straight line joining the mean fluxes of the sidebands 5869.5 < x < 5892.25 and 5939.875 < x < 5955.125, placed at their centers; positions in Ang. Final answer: 0.05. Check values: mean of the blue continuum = 15.8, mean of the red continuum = 16.7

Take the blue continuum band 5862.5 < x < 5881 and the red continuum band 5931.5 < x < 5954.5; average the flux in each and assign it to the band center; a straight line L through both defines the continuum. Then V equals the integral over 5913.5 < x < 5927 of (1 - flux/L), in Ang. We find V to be 0.8 Ang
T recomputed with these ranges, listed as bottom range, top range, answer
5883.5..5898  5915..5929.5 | 1.16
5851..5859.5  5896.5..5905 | 1.09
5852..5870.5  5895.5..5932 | 1.01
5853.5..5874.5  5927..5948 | 1.05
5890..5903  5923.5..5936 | 1.14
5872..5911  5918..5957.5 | 1.06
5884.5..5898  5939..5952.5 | 1.23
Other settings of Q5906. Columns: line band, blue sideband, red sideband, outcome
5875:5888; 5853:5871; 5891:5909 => -0.05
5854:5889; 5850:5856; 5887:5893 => -0.16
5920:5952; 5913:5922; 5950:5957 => -0.05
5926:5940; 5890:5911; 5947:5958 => -0.05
